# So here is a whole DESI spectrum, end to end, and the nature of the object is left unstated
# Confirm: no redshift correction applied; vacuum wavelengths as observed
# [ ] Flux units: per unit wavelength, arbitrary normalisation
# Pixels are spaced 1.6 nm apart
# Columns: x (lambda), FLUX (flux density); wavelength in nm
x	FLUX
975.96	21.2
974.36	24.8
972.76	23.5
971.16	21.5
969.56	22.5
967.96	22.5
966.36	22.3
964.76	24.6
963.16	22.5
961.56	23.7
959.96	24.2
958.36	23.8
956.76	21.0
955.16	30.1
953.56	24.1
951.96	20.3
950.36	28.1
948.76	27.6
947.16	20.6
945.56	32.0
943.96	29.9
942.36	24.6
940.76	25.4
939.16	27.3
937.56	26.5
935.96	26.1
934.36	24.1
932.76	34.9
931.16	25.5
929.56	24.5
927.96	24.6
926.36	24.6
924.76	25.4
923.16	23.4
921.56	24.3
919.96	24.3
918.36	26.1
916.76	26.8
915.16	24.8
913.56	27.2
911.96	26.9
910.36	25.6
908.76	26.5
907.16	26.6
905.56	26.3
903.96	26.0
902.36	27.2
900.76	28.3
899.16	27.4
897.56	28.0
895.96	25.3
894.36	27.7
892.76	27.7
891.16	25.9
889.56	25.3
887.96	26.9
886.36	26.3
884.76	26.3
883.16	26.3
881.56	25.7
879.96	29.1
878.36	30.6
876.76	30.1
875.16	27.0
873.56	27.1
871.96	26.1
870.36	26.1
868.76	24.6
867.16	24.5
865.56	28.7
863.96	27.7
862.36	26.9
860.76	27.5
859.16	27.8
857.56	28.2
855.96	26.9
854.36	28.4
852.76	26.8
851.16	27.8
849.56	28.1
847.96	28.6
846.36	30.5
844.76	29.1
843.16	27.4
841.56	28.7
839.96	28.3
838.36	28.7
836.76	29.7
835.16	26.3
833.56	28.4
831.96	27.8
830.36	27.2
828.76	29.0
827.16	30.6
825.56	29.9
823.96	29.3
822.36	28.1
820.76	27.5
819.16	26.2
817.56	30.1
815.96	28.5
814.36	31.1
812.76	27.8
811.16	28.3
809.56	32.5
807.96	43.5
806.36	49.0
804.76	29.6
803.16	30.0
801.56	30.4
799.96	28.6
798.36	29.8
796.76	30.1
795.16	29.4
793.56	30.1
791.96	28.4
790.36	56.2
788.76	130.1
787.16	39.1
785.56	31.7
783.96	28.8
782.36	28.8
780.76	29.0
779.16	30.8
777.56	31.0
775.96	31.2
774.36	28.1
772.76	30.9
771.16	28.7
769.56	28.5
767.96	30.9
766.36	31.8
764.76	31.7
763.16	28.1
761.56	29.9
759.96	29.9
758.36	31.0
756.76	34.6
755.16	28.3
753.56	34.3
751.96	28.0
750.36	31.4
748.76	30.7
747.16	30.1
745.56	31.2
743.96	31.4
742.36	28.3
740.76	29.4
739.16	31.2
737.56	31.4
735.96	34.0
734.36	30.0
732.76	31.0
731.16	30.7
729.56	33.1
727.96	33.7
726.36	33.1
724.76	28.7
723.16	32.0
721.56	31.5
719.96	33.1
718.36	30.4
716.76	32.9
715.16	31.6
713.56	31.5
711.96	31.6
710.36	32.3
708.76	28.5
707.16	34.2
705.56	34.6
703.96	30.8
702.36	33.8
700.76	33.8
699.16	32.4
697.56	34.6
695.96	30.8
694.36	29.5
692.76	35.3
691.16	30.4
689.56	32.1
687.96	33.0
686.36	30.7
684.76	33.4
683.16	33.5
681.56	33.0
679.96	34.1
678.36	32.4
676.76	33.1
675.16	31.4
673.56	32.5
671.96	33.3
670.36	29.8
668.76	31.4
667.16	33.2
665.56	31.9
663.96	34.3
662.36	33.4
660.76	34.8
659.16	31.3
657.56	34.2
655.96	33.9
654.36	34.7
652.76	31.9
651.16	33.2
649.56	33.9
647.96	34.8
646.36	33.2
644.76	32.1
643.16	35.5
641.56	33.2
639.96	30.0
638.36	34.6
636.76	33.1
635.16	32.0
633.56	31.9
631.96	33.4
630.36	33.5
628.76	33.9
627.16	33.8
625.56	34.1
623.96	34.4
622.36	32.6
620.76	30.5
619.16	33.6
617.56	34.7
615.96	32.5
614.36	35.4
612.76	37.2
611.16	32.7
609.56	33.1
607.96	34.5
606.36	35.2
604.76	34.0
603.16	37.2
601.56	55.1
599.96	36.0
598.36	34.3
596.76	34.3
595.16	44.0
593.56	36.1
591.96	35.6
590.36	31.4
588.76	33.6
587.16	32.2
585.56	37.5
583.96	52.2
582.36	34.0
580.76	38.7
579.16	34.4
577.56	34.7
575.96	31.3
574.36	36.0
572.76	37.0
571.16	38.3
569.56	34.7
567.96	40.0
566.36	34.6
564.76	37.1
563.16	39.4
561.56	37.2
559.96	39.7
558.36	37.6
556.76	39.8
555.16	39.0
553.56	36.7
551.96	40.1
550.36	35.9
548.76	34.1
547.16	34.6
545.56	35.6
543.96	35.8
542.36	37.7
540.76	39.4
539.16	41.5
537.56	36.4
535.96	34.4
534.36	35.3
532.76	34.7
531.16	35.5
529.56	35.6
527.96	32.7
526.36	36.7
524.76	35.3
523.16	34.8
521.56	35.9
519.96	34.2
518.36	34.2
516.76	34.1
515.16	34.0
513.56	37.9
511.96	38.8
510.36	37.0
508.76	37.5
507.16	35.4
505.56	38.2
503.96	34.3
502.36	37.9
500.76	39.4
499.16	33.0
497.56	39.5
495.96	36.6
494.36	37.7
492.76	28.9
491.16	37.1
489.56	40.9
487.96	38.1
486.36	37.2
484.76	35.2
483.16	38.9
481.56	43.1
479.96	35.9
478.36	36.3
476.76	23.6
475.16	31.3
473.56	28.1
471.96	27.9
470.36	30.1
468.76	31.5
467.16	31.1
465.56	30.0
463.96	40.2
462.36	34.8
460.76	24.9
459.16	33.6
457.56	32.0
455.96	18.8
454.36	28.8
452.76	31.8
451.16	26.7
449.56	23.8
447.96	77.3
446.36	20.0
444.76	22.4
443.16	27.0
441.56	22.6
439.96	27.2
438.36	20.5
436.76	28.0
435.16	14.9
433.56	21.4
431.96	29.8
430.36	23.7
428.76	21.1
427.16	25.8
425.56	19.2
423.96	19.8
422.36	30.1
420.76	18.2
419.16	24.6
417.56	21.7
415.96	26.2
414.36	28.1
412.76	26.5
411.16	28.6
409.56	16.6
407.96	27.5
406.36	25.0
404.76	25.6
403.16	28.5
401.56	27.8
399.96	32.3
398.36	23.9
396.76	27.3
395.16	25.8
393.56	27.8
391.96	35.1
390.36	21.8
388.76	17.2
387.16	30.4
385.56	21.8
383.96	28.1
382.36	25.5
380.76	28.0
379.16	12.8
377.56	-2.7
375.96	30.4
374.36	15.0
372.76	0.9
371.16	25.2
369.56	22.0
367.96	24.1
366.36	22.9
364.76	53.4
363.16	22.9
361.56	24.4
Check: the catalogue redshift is 0.201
